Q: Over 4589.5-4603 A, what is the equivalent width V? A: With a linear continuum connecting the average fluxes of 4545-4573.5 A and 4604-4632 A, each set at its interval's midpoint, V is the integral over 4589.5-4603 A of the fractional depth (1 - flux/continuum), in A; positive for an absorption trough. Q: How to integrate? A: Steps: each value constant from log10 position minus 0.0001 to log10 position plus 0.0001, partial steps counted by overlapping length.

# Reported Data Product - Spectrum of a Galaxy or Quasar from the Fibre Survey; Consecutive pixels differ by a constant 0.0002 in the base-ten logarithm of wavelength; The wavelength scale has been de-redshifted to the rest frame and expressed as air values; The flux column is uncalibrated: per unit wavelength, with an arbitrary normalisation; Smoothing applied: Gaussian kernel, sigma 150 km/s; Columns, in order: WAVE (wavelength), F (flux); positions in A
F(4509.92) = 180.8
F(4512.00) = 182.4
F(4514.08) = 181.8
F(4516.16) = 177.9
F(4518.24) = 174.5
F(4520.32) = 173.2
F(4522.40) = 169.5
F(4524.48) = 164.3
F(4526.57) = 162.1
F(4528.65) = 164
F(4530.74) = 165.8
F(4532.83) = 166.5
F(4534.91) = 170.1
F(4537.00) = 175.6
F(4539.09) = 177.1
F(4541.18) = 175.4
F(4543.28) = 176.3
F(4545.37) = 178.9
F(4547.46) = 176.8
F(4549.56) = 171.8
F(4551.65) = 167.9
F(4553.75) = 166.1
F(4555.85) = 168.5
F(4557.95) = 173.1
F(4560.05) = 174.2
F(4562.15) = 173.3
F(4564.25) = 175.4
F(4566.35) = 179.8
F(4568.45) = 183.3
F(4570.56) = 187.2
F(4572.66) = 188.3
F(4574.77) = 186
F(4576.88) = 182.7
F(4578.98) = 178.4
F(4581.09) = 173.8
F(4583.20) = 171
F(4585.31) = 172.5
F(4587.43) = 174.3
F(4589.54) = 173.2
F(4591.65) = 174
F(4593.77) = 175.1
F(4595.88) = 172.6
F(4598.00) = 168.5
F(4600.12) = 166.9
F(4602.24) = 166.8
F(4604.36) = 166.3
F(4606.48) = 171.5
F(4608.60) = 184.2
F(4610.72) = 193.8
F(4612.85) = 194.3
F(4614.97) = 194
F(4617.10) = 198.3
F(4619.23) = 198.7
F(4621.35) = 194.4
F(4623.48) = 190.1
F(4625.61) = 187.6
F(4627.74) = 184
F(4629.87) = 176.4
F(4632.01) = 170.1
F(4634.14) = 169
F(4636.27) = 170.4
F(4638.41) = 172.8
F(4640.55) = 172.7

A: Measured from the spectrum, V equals 0.88 A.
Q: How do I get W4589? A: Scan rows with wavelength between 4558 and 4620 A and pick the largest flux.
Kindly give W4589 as 198.7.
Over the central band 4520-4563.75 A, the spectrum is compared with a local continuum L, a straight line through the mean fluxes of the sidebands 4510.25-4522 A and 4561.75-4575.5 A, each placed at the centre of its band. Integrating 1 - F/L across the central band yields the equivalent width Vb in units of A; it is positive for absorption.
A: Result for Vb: 2.2 A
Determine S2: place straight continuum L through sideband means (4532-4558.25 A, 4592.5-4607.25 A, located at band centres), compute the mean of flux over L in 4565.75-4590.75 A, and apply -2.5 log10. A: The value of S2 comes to -0.05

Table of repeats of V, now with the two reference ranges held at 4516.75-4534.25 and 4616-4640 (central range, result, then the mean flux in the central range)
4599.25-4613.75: 0.2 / 178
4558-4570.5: -0.3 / 178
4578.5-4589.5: 0.2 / 174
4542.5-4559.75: -0.1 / 172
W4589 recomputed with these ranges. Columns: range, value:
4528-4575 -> 188.3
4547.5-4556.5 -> 171.8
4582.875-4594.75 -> 175.1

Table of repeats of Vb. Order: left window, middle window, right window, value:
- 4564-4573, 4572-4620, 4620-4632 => 1.31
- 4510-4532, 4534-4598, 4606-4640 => 0.61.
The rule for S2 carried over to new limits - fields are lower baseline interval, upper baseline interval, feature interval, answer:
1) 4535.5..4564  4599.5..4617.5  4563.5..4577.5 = -0.043 mag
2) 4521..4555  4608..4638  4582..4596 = 0.039 mag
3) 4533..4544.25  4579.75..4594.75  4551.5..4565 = 0.017 mag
